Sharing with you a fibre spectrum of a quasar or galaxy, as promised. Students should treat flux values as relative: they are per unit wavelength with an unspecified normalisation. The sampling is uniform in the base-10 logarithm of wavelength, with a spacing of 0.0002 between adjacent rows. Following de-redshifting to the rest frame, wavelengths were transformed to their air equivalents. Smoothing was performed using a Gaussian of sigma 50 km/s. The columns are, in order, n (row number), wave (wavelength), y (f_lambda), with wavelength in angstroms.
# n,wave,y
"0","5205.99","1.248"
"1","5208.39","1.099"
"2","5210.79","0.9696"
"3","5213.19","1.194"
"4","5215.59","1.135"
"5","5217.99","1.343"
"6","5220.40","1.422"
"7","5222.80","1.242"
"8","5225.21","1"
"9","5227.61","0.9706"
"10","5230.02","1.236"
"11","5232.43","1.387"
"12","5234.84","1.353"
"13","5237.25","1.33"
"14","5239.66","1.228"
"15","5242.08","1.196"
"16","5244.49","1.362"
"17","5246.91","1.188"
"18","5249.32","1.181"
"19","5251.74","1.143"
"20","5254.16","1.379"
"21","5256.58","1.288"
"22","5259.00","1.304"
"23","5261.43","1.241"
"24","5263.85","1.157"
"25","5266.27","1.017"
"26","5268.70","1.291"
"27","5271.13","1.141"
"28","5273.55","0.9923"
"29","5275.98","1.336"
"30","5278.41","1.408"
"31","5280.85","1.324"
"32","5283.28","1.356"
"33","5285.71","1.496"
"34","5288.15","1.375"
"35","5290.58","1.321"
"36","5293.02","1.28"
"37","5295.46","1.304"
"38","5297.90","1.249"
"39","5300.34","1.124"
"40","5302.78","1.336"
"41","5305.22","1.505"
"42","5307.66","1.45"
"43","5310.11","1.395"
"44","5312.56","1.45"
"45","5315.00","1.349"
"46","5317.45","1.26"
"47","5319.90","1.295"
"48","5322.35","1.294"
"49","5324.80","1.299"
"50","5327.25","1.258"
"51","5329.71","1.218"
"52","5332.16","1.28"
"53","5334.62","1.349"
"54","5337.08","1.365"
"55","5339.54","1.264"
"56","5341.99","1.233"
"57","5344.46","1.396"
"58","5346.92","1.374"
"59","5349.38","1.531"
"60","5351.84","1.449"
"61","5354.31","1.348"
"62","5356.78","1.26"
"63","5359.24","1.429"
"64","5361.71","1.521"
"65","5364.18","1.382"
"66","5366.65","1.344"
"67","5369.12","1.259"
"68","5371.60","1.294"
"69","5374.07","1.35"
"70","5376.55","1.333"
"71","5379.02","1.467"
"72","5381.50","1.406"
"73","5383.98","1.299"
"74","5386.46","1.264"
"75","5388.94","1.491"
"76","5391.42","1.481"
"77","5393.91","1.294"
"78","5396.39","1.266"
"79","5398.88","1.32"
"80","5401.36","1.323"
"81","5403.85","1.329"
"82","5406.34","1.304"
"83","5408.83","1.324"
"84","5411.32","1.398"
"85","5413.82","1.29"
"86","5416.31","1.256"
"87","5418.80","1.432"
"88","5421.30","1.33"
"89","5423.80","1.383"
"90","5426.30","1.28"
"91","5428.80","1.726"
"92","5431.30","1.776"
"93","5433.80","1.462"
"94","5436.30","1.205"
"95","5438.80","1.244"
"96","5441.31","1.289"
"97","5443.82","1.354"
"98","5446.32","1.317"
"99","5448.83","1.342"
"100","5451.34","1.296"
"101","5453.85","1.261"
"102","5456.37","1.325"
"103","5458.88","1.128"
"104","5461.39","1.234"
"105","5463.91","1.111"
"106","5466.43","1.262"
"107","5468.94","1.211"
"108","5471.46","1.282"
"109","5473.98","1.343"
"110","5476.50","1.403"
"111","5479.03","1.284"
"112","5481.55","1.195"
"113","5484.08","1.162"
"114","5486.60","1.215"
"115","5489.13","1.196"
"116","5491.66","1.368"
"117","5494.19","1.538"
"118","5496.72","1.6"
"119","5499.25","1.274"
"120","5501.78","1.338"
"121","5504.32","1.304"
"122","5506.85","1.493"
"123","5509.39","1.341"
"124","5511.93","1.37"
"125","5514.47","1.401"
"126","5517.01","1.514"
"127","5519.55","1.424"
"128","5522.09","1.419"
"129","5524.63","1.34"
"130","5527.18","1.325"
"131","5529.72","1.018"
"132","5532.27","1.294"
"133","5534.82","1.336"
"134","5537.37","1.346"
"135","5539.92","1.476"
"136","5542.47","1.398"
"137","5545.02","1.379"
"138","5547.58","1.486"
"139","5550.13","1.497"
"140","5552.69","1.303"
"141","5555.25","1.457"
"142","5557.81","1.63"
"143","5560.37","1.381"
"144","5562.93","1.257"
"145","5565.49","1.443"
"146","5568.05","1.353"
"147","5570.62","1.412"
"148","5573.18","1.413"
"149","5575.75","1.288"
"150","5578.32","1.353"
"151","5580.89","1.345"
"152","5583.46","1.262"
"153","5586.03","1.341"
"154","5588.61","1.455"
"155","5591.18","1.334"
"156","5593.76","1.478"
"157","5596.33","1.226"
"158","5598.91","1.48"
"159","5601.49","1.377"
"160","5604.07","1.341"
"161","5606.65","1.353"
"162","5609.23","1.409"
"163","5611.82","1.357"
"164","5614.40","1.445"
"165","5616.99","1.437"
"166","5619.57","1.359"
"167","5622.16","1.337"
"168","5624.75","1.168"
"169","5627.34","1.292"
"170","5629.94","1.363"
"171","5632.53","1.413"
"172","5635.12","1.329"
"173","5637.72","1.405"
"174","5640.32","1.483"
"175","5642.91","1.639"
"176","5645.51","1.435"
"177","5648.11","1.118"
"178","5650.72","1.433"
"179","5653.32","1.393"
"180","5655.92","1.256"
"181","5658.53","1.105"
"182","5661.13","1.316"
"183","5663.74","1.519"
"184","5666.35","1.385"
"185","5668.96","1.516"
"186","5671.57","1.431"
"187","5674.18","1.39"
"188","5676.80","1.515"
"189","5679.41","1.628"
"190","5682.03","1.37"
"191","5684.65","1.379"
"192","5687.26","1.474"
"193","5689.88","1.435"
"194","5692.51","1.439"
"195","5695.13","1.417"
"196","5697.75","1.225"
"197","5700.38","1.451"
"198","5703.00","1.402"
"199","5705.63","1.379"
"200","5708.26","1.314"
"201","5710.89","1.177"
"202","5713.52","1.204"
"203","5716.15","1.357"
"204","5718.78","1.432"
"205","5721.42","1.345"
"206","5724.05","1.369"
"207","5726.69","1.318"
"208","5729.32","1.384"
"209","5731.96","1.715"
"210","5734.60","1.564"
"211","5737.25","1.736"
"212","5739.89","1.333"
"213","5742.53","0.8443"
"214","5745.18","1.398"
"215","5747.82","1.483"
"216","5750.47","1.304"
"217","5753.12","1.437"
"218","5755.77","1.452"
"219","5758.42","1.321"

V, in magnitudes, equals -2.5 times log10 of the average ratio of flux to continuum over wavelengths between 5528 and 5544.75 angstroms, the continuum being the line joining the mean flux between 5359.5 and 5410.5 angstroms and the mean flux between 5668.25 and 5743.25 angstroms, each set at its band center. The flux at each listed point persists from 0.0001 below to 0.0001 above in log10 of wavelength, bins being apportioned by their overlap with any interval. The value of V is 0.05 mag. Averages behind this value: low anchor 1.35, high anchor 1.4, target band 1.32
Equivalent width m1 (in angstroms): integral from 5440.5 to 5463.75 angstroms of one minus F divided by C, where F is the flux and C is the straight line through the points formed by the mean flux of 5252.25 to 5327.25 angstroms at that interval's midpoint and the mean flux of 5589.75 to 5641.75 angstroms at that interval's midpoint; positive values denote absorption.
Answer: 1.0 angstroms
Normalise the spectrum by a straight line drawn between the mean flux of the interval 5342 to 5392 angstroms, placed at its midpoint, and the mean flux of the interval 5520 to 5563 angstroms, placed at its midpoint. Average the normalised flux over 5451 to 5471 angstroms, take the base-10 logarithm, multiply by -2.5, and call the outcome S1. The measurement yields 0.13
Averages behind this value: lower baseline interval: 1.38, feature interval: 1.23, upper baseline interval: 1.38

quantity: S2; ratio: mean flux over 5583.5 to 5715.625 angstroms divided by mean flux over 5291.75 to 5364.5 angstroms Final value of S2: 1.0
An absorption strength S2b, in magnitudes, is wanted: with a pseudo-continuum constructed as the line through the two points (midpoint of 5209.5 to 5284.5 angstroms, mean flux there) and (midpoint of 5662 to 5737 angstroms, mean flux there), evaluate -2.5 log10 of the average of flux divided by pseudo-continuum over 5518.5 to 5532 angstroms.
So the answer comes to 0.03 mag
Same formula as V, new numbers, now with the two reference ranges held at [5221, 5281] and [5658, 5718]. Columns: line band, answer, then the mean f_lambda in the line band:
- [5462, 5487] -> 0.05 mag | 1.25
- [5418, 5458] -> -0.06 mag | 1.37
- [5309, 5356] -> -0.07 mag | 1.34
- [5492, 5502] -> -0.10 mag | 1.44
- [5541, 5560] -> -0.09 mag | 1.45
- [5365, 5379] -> -0.05 mag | 1.33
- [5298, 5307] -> -0.06 mag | 1.32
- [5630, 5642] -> -0.03 mag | 1.41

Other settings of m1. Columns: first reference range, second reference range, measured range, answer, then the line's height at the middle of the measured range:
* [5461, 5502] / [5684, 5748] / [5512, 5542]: -1.00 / 1.31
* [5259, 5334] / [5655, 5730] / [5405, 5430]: -0.98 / 1.32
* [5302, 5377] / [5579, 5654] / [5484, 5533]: 0.44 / 1.36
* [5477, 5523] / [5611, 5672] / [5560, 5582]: 0.08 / 1.36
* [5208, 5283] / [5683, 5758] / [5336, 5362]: -2.37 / 1.26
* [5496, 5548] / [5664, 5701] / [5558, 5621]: 1.00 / 1.4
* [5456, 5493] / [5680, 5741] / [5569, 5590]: -0.67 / 1.32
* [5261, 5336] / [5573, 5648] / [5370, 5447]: -2.40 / 1.32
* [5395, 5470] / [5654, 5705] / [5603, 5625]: 0.27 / 1.38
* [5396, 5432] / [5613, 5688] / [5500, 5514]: 0.16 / 1.38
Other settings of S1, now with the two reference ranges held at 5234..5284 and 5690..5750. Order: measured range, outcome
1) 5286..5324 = -0.06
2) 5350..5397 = -0.07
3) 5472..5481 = -0.02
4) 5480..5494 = 0.05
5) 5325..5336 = -0.01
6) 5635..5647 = -0.09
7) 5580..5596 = -0.02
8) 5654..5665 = 0.05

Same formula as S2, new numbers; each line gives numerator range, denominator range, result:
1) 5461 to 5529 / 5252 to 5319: 1.02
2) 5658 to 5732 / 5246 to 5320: 1.08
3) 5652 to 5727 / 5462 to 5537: 1.04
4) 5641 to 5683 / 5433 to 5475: 1.10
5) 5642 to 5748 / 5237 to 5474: 1.05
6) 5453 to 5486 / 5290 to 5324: 0.94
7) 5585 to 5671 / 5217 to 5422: 1.05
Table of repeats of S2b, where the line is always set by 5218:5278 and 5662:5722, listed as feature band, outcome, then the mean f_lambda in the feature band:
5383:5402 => -0.05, 1.34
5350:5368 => -0.10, 1.39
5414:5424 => -0.04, 1.34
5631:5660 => 0.01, 1.36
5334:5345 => -0.04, 1.31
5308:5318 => -0.10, 1.38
